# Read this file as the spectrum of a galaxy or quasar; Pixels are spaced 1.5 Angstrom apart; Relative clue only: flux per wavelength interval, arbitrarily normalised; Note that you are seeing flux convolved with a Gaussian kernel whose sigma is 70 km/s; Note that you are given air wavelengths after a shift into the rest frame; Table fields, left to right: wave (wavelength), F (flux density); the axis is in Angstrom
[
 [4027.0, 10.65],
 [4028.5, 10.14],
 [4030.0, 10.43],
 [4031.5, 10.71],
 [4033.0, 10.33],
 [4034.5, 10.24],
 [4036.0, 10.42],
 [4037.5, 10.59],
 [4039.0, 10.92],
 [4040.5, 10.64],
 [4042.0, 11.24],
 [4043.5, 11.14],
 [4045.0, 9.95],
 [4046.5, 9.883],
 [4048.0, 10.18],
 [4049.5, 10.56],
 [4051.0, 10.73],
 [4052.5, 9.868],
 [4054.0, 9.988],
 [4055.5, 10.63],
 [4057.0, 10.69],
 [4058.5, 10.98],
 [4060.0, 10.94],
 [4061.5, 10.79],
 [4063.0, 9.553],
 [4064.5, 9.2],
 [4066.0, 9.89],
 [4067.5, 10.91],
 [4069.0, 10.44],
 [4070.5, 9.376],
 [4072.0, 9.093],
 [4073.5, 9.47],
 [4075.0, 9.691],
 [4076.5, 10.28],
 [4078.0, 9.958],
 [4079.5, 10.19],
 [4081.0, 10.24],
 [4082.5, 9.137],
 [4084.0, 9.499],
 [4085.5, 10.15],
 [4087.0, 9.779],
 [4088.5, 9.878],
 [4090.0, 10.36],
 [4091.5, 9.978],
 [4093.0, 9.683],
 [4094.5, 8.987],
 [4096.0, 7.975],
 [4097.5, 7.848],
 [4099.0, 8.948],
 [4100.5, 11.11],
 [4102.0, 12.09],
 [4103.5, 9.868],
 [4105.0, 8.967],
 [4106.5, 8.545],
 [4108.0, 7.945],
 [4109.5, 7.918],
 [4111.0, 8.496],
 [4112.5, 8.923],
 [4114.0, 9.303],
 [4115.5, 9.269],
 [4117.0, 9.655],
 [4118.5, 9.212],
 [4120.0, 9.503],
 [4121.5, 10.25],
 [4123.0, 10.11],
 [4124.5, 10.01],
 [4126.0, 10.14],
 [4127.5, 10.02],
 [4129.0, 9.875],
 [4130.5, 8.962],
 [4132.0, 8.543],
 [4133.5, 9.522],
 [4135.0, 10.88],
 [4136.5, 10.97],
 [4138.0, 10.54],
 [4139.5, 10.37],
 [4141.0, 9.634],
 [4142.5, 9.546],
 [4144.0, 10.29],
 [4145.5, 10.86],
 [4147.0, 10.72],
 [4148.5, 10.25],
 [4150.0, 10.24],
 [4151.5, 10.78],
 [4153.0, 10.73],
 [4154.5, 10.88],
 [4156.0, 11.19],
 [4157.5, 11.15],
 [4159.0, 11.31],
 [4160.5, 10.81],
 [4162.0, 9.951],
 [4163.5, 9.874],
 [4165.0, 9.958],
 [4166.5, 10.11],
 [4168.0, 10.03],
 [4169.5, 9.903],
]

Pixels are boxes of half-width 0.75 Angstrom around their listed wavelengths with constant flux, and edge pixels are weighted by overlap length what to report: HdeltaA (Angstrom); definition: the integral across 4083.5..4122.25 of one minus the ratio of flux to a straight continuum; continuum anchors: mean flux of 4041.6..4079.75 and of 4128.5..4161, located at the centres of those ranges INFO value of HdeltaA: 3.38 Angstrom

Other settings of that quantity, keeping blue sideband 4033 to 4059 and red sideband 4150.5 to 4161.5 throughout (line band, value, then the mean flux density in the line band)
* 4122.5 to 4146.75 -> 1.8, 10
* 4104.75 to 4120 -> 2.7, 8.85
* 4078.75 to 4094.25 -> 1.2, 9.86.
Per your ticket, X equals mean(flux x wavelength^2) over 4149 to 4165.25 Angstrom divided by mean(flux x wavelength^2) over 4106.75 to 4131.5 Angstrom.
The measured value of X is 1.16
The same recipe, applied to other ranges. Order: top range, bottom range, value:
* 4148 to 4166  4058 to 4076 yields 1.10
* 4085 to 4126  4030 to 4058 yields 0.93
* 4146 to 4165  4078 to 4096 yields 1.13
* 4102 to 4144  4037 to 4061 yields 0.94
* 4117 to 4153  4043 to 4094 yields 1.03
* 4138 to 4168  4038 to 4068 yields 1.05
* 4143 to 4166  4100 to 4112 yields 1.16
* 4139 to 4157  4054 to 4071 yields 1.06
